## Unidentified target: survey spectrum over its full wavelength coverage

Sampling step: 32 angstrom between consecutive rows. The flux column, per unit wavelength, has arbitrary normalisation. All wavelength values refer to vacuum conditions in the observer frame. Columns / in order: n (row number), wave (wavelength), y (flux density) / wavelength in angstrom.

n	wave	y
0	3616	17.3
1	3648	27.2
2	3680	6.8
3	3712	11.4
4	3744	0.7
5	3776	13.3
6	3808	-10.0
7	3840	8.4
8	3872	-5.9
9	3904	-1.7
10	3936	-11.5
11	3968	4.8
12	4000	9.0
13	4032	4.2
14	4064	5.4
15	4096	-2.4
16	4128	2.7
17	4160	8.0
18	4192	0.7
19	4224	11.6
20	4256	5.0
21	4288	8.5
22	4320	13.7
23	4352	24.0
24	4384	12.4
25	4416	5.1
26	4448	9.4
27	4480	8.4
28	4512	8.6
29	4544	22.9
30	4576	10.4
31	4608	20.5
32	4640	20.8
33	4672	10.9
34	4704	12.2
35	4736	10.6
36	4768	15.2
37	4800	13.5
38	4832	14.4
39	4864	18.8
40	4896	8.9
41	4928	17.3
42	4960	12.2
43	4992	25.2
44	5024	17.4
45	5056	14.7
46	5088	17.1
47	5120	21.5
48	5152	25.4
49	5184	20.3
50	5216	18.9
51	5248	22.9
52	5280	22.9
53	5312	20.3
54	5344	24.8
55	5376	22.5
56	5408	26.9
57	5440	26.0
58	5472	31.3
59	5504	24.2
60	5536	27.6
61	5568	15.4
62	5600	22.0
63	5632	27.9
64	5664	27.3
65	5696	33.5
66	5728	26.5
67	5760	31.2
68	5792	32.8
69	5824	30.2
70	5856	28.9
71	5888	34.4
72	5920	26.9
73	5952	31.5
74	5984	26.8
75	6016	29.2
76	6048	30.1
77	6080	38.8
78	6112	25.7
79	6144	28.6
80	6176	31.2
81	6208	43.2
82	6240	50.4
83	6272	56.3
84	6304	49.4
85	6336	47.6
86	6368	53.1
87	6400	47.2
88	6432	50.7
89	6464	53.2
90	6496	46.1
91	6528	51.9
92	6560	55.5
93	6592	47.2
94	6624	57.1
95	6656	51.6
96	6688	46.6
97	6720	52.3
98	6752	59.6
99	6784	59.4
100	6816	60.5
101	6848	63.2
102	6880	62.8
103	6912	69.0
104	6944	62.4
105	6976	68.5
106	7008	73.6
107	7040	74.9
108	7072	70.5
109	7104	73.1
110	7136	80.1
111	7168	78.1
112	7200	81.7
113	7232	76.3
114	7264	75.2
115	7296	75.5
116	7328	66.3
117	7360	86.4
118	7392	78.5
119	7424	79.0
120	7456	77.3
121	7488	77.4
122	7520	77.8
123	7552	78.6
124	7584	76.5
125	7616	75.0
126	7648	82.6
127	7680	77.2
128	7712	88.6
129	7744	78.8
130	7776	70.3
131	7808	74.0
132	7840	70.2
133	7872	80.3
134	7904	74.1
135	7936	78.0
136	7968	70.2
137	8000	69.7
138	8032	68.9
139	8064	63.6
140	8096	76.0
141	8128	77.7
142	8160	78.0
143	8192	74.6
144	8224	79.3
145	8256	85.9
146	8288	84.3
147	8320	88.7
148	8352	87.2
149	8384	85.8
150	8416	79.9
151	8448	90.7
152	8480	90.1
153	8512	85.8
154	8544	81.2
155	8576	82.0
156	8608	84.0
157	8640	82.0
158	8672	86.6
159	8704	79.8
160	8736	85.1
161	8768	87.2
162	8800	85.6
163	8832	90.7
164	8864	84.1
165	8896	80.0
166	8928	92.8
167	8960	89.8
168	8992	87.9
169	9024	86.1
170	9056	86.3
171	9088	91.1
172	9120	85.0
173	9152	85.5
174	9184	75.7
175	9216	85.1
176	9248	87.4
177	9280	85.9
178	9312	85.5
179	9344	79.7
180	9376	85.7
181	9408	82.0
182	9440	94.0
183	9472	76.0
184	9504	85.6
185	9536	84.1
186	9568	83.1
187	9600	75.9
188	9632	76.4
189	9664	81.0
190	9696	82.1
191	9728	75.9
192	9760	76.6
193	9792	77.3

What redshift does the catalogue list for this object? 0.557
